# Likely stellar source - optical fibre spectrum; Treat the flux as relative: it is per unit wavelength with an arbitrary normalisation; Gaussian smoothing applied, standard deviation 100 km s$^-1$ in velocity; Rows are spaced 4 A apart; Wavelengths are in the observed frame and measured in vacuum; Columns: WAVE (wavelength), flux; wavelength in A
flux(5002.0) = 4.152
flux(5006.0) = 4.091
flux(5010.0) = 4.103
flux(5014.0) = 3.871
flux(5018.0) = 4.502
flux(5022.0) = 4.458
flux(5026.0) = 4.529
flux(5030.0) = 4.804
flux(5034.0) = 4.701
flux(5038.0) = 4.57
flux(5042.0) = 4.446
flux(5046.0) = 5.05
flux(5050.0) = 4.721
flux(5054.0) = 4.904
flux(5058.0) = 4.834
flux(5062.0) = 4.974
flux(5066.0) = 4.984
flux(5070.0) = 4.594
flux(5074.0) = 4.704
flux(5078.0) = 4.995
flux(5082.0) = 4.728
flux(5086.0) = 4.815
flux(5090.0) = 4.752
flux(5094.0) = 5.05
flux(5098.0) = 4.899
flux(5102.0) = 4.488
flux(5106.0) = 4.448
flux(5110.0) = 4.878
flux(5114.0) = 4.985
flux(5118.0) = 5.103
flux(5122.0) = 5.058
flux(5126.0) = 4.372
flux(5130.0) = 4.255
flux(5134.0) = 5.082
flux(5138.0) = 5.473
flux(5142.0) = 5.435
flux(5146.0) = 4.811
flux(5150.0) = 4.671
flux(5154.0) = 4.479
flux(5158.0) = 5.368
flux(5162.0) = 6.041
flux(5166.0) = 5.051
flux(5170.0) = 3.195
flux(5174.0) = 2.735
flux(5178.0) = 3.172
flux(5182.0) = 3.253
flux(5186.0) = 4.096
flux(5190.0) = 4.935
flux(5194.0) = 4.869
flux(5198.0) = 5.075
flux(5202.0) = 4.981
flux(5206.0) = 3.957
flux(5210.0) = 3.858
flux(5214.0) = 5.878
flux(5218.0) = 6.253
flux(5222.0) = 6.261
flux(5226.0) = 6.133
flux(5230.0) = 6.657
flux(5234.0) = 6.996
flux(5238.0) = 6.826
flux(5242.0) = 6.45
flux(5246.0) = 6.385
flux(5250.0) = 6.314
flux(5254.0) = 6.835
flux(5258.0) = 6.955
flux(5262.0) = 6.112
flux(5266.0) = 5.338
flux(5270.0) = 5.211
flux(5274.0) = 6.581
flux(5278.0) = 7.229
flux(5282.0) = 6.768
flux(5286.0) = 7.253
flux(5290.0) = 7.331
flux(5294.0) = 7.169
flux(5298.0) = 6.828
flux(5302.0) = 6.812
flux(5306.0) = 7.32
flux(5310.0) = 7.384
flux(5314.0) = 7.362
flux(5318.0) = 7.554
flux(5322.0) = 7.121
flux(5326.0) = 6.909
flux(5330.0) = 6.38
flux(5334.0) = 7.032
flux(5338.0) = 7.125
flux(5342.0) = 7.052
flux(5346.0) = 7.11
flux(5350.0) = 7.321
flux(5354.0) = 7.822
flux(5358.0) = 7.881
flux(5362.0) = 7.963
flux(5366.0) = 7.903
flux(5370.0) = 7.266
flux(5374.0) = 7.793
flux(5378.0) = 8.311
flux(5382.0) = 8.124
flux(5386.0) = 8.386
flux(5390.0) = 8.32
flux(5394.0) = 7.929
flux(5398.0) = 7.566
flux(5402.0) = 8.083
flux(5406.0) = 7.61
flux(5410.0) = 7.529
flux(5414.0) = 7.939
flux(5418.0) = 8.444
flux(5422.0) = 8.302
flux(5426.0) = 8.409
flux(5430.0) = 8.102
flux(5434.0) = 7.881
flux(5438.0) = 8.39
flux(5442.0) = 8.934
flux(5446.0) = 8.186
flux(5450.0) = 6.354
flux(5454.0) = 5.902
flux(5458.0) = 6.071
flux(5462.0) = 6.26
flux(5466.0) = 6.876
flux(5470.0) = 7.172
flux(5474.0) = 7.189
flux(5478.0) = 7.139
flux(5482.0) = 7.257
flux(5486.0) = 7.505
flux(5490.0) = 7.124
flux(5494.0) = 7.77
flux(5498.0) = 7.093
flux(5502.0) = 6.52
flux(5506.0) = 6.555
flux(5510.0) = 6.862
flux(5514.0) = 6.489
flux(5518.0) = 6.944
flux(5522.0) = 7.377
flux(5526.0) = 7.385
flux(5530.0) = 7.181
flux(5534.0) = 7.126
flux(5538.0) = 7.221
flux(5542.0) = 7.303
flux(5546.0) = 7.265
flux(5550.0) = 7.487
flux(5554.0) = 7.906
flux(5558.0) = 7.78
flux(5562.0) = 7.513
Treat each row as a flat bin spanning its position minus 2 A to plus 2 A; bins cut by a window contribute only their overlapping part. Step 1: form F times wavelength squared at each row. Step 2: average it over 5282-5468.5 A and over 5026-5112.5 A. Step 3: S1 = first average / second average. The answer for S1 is 1.77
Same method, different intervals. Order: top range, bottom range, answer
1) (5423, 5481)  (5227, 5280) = 1.23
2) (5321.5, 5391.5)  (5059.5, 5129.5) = 1.74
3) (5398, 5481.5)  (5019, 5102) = 1.83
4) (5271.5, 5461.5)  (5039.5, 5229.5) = 1.71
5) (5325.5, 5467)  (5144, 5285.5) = 1.49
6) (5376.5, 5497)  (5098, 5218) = 1.82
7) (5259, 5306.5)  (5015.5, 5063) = 1.56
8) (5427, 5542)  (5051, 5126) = 1.73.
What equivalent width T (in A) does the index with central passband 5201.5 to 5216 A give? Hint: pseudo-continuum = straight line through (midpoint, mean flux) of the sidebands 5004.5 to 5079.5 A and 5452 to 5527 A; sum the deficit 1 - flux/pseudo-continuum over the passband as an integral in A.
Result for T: 2.2 A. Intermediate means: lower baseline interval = 4.62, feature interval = 4.64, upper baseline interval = 6.91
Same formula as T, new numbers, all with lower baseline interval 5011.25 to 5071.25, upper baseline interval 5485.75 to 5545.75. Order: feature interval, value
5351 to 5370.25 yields -4.57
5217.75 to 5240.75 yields -3.75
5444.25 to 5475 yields 0.35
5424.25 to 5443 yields -4.61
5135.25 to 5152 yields 0.27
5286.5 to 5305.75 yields -3.60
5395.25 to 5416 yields -3.90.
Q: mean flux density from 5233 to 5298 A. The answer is 6.61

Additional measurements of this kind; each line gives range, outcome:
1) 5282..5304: 7.05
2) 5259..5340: 6.84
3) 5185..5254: 5.7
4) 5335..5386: 7.66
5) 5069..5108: 4.75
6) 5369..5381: 7.86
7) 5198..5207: 4.66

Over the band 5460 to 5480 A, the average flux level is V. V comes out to 6.93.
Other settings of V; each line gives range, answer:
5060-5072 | 4.85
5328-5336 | 6.71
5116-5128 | 4.84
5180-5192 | 4.09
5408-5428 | 8.12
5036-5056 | 4.74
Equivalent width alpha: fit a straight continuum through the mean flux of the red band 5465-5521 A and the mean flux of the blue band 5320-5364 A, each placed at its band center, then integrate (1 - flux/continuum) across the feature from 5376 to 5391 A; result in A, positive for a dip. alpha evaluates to -2.3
